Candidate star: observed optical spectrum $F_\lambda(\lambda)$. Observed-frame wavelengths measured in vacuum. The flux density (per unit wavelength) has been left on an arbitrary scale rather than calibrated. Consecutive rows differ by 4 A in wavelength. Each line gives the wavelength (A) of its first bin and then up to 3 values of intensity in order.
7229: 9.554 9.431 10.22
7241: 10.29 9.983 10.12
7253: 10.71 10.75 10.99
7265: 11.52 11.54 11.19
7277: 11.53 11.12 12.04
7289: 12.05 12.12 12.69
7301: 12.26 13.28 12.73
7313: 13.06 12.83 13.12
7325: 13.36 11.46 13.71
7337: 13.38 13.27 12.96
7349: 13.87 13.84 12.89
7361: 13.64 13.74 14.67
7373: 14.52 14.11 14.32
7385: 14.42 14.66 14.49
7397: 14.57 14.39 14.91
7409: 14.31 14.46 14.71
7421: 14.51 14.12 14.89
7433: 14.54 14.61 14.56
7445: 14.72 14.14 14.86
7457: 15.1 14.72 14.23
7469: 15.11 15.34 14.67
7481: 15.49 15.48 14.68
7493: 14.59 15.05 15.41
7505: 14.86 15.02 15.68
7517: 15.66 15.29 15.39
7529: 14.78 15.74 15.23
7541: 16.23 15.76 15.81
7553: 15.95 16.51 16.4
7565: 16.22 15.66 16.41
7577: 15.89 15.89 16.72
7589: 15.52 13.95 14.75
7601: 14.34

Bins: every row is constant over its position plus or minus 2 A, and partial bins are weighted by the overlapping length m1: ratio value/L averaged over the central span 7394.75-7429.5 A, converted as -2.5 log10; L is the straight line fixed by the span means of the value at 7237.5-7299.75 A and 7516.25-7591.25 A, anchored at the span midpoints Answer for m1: -0.076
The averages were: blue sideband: 11.2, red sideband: 15.8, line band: 14.5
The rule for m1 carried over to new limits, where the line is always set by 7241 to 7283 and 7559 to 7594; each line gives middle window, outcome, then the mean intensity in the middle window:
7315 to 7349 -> -0.090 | 13.1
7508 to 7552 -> -0.026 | 15.5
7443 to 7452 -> -0.047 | 14.5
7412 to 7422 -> -0.093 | 14.6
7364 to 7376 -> -0.138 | 14.3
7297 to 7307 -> -0.108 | 12.8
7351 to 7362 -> -0.086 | 13.4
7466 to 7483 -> -0.060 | 15.1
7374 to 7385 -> -0.121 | 14.3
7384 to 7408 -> -0.120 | 14.6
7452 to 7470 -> -0.054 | 14.8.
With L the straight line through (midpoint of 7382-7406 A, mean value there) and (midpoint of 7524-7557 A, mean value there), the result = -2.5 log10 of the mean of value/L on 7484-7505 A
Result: 0.023 mag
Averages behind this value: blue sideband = 14.5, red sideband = 15.7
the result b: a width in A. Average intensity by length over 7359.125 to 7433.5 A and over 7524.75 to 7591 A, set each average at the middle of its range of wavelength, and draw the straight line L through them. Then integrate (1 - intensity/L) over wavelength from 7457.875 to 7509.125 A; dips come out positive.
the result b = 0.8 A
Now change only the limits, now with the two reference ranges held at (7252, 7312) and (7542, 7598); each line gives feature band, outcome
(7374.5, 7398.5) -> -2.1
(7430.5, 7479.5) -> -1.7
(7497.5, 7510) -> -0.2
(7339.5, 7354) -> -0.9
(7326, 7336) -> -0.2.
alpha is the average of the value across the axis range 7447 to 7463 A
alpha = 14.7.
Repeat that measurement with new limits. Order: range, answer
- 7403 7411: 14.6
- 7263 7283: 11.4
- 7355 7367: 13.4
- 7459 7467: 14.5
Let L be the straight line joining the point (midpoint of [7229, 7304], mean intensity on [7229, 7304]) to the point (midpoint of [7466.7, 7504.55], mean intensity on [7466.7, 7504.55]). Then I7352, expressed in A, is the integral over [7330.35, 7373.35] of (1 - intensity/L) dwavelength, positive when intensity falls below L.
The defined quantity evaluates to -3.2 A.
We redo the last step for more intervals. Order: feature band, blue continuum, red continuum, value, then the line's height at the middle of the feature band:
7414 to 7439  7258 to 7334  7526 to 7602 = -1.2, 13.9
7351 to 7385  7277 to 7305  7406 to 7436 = -1.1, 13.5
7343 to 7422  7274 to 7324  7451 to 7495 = -3.4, 13.6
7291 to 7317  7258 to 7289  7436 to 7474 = -1.5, 12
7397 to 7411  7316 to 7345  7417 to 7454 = -0.4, 14.1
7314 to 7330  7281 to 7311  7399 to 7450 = 0.0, 12.8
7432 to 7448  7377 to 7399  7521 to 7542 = 0.2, 14.8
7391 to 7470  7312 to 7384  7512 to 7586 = -0.7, 14.5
